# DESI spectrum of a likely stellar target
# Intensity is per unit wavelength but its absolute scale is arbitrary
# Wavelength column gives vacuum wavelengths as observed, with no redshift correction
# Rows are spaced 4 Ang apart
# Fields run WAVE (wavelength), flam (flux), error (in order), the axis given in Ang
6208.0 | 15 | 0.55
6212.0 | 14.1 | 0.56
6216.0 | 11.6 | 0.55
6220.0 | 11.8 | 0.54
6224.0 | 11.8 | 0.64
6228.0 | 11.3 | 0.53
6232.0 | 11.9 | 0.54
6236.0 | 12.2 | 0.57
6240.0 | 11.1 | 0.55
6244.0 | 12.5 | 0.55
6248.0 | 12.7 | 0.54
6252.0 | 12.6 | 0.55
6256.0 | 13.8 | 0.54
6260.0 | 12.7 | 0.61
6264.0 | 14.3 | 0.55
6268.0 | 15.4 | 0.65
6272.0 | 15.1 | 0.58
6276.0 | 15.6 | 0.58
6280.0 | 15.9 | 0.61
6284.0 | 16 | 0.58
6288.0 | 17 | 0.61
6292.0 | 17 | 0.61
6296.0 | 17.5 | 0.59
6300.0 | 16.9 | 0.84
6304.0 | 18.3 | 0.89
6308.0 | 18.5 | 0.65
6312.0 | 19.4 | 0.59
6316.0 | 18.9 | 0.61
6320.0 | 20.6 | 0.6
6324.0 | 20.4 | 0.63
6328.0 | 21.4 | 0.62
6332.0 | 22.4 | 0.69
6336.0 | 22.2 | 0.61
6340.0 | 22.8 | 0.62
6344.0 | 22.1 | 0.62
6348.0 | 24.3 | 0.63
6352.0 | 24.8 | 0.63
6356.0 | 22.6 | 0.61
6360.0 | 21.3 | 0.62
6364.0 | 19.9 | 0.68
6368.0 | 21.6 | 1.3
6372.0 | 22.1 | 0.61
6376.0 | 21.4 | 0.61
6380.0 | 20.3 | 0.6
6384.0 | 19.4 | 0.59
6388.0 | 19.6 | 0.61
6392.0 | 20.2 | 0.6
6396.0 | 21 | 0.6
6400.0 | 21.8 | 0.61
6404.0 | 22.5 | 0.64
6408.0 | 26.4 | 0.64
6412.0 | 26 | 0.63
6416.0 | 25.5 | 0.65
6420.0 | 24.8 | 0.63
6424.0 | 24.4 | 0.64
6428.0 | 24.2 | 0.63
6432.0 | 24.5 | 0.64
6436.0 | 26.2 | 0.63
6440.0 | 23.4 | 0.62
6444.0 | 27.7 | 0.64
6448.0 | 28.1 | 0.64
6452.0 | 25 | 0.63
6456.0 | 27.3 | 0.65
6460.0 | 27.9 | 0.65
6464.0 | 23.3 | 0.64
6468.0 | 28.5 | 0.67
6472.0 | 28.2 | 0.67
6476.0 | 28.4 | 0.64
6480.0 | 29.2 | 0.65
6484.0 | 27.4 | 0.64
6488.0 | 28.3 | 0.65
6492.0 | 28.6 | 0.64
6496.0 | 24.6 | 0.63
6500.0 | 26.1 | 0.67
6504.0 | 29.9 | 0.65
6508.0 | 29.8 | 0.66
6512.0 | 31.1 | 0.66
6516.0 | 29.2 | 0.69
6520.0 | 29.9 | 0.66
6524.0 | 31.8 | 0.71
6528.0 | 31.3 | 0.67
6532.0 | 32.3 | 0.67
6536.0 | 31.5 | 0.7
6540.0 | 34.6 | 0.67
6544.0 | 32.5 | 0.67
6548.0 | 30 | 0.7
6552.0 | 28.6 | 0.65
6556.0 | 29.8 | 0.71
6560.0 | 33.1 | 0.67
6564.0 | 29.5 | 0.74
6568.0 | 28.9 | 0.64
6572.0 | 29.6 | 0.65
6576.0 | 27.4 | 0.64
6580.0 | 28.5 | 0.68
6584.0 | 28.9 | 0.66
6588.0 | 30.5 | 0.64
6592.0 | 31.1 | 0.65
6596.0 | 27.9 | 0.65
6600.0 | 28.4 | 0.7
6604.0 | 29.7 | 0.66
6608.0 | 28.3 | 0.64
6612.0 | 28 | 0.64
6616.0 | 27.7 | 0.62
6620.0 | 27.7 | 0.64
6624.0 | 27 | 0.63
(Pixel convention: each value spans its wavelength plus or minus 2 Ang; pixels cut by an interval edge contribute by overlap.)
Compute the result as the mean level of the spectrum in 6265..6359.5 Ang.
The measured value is 19.3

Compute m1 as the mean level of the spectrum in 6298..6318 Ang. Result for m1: 18.4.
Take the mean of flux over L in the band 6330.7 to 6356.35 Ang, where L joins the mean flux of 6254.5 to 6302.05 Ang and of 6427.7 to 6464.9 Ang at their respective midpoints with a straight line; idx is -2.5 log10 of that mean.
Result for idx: -0.18 mag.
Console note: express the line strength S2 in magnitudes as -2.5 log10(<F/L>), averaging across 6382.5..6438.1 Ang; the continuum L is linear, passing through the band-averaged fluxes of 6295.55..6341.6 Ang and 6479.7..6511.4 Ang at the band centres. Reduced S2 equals 0.04 mag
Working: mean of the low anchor 20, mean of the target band 23.4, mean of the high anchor 28.1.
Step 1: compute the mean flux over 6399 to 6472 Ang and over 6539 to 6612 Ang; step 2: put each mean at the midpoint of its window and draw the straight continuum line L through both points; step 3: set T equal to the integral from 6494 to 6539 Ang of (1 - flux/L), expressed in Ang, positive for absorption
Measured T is -3.0 Ang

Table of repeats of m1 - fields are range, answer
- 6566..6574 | 29.2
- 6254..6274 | 14.3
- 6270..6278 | 15.3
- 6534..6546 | 32.9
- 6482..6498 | 27.2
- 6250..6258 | 13.2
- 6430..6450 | 26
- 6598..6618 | 28.4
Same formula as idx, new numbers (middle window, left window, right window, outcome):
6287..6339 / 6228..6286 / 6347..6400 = -0.118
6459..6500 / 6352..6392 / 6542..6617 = -0.082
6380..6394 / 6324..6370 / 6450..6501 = 0.197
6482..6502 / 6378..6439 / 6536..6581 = 0.005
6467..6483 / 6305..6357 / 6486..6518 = -0.045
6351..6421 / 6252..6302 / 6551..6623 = -0.100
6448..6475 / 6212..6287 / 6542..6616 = -0.137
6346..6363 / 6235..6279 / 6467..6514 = -0.171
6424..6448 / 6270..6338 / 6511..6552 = 0.022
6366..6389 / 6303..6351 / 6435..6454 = 0.120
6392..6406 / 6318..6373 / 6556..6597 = 0.107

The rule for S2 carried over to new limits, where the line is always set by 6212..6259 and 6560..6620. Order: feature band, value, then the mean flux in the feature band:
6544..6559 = -0.112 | 30.1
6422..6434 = -0.145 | 24.4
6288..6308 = -0.154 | 17.5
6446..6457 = -0.191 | 26.8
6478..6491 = -0.180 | 28.3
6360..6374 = -0.153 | 21.2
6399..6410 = -0.174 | 23.7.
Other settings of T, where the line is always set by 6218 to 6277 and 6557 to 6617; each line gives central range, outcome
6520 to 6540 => -4.04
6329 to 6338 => -2.72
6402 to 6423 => -4.19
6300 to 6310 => -1.54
